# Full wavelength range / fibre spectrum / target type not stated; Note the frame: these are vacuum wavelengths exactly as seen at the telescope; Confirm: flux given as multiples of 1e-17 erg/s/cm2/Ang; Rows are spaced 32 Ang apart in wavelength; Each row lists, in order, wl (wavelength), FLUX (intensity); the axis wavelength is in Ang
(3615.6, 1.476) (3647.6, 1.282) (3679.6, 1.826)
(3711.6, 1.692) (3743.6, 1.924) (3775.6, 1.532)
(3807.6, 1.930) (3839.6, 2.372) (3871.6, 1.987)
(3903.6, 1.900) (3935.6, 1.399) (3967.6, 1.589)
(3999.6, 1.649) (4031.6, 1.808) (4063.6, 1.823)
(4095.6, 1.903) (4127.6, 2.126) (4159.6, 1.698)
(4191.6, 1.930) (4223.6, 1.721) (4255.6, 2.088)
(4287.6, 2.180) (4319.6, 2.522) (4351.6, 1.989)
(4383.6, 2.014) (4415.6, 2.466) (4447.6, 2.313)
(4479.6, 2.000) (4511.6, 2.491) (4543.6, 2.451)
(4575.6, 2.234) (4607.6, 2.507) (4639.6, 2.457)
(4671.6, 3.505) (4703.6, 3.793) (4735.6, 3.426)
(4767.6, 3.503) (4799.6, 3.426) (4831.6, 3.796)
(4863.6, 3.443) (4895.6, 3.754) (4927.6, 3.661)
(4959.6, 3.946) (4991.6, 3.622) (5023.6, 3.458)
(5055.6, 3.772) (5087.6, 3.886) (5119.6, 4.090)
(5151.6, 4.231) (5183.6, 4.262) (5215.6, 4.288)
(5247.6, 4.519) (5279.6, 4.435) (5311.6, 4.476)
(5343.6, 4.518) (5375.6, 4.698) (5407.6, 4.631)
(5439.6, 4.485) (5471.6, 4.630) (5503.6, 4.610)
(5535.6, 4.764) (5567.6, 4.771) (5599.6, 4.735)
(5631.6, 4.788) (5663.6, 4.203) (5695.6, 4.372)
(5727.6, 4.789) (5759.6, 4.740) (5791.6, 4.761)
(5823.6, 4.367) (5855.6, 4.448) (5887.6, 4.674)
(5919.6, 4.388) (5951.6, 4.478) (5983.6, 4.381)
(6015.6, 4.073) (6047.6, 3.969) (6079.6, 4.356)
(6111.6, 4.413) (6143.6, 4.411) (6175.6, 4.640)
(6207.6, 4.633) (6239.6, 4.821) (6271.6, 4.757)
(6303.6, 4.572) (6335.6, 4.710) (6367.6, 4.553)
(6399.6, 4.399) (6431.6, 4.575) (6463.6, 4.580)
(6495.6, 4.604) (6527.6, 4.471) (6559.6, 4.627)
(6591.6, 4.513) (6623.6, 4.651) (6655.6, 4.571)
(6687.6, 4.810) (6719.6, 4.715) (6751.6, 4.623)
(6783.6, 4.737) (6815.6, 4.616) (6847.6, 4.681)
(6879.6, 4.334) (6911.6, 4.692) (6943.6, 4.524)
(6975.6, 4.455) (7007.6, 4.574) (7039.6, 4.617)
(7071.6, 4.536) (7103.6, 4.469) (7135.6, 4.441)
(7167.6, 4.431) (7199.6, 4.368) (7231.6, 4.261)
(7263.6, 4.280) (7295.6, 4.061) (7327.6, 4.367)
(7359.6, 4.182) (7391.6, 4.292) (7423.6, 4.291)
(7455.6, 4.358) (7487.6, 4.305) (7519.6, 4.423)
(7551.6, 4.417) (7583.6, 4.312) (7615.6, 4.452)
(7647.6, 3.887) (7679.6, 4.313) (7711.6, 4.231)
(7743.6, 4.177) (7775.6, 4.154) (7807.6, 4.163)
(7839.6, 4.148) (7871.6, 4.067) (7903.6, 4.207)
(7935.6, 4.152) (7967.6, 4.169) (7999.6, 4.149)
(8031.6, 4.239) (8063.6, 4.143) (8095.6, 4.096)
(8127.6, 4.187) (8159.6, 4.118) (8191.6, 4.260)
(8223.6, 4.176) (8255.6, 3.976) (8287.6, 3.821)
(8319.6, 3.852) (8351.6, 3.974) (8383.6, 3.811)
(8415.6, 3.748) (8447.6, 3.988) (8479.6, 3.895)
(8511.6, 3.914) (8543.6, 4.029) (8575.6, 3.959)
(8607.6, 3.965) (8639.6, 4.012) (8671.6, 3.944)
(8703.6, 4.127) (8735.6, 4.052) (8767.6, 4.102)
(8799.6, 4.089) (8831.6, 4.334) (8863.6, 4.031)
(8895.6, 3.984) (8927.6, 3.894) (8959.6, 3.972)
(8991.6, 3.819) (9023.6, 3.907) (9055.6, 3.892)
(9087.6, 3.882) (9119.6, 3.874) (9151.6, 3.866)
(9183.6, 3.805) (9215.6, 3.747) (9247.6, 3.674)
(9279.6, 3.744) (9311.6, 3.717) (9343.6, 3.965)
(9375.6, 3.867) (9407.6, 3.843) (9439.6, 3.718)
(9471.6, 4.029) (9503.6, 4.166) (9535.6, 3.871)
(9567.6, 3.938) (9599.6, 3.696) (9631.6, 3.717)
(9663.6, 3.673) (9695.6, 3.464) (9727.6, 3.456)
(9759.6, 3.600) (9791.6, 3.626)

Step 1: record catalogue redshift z 0.17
